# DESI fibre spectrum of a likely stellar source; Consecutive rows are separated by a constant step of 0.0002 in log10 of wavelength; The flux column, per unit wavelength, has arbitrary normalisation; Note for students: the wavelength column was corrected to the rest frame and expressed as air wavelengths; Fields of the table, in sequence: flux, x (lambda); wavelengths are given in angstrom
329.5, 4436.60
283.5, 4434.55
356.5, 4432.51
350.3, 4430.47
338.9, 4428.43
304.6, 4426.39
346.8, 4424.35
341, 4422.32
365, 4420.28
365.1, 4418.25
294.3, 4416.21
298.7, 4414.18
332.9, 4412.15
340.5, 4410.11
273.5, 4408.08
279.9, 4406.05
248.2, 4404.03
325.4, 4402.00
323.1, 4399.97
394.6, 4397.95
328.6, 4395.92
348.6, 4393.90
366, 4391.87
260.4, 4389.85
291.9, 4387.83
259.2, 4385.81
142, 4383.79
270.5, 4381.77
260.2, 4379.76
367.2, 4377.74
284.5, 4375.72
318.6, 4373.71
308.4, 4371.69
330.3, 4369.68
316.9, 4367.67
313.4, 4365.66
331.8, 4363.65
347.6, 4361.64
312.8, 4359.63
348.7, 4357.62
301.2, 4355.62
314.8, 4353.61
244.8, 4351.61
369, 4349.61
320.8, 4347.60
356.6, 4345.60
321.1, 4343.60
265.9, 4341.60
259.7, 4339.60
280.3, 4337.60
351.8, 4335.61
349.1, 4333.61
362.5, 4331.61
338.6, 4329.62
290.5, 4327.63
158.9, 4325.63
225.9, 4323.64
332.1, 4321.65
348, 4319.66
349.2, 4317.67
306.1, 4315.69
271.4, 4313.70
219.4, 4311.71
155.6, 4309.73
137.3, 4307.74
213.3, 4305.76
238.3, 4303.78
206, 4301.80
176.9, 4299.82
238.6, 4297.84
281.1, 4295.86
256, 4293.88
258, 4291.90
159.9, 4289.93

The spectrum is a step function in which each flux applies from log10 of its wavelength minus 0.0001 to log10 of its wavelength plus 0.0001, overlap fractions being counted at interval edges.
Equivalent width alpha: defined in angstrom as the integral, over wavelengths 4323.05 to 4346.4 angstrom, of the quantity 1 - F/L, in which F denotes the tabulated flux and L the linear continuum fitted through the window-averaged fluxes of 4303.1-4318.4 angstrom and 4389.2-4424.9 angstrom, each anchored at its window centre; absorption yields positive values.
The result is -3.7 angstrom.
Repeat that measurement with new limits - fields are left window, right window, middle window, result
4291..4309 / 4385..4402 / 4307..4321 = -1.26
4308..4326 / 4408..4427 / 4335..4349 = -1.51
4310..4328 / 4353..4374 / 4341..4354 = -0.44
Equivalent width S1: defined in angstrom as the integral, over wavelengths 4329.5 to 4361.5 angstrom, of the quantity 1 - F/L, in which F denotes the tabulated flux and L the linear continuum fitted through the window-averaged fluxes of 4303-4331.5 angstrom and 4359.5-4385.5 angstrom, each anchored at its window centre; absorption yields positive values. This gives -4.52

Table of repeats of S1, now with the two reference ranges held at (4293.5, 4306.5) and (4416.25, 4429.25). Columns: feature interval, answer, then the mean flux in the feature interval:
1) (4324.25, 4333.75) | -1.4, 292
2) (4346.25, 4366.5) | -3.0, 321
